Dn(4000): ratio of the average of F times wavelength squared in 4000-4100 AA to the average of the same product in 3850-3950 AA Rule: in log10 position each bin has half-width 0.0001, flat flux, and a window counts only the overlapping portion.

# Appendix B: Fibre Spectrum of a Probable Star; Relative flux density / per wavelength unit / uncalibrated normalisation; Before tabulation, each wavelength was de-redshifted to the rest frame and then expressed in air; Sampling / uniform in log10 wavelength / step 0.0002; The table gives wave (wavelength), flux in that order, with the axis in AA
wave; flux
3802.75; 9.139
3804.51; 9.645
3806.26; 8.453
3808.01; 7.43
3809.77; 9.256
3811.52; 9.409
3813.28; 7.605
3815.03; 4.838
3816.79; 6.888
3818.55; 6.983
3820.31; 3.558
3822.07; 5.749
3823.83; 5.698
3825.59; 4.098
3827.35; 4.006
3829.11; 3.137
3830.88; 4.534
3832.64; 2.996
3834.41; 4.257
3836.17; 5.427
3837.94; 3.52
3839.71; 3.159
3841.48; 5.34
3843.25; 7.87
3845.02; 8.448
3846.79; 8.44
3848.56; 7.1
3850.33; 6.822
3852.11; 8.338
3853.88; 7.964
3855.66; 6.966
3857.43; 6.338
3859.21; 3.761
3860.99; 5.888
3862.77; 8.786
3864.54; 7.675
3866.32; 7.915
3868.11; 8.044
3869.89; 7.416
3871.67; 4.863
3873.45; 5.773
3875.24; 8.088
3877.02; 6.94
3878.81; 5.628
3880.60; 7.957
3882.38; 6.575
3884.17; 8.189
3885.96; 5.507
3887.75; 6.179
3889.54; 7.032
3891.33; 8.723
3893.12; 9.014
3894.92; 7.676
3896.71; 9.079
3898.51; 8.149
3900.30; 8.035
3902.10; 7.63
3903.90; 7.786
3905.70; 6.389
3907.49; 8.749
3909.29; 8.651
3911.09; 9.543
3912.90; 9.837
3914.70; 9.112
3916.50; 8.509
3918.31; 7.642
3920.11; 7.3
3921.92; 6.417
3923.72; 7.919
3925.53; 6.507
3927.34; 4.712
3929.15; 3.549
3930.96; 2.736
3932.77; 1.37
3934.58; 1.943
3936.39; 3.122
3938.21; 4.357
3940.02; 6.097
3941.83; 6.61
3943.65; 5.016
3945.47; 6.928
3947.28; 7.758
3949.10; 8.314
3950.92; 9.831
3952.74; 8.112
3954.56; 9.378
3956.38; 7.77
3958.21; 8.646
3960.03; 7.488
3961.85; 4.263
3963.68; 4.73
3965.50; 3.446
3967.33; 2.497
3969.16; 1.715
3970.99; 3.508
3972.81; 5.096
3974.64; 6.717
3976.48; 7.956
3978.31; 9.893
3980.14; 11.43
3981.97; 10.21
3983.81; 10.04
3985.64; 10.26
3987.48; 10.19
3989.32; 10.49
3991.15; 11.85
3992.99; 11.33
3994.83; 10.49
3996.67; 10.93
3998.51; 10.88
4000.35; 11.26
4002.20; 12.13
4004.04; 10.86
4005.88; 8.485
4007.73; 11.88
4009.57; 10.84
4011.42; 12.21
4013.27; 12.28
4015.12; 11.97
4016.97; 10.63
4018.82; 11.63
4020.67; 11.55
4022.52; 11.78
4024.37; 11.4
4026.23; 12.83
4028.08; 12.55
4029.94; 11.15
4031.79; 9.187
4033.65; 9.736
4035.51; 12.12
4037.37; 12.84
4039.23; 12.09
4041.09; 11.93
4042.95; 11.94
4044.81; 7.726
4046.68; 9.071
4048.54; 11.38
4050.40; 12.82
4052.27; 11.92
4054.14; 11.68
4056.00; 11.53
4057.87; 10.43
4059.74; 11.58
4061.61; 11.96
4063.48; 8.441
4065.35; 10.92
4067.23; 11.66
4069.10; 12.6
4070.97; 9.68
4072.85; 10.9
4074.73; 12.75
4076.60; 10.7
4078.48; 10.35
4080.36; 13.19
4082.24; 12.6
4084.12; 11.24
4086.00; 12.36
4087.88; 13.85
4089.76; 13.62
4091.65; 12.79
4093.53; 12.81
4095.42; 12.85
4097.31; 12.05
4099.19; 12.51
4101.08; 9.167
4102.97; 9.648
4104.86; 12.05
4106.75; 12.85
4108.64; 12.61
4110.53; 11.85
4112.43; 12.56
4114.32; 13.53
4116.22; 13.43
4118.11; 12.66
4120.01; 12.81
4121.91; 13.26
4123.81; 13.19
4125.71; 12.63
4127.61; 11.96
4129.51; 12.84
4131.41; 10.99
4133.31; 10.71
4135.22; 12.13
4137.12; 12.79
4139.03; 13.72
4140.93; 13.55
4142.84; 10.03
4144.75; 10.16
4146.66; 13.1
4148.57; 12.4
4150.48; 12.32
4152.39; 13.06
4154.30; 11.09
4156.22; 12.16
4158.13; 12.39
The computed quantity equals 1.8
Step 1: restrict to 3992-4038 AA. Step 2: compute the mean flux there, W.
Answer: 11.3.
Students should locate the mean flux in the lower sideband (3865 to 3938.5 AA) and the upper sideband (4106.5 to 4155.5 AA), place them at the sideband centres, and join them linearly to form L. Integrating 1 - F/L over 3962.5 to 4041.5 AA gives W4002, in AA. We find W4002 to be -4.6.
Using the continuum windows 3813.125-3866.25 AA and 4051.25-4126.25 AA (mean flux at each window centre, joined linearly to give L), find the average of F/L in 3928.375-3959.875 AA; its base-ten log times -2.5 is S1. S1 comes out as 0.38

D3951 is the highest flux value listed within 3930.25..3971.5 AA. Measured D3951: 9.831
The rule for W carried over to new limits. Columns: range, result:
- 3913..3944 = 5.58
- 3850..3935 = 7.02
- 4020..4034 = 11.3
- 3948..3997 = 7.99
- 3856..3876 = 6.77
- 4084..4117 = 12.3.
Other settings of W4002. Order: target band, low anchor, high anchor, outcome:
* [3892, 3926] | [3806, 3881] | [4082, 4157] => -1.7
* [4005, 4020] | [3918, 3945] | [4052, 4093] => -4.1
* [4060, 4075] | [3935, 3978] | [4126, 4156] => -2.1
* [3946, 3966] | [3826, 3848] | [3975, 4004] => 4.3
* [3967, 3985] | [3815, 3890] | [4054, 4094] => 4.3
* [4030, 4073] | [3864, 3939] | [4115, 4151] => -2.6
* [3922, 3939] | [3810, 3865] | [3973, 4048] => 8.8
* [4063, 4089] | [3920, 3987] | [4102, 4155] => -2.7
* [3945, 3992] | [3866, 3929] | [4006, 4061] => 9.3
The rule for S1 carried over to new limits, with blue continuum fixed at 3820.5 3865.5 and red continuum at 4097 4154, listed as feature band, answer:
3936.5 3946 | 0.408 mag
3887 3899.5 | -0.151 mag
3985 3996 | -0.177 mag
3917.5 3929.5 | 0.189 mag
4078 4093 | -0.115 mag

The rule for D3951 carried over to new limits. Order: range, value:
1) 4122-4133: 13.19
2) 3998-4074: 12.84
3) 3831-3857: 8.448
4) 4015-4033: 12.83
